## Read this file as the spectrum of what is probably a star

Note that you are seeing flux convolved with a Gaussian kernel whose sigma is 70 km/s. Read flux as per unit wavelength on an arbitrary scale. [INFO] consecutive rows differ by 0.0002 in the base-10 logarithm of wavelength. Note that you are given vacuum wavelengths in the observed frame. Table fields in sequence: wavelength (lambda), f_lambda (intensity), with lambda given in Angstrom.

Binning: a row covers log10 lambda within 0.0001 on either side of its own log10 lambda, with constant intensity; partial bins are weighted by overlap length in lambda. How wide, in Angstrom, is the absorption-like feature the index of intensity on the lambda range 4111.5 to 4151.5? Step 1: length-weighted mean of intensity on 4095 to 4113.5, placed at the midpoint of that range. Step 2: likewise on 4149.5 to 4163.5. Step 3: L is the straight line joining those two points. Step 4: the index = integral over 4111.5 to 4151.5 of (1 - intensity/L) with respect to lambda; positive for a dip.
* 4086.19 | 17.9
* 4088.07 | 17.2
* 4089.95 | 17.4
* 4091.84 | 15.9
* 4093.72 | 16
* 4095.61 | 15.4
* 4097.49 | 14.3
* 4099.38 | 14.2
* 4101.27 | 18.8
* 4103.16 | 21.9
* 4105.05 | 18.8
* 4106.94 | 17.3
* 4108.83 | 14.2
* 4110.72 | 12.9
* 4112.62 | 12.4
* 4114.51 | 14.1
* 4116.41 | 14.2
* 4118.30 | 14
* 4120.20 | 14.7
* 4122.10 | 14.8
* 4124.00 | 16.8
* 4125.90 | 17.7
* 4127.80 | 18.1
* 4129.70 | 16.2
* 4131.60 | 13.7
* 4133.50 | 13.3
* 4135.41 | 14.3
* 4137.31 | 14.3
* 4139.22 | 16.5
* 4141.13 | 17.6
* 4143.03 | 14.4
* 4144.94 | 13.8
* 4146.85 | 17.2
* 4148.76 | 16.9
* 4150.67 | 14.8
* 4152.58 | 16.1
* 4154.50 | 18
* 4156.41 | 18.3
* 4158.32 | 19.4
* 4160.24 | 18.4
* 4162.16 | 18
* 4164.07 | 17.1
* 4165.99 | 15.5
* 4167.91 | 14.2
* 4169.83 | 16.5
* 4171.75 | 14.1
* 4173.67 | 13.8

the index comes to 3.8 Angstrom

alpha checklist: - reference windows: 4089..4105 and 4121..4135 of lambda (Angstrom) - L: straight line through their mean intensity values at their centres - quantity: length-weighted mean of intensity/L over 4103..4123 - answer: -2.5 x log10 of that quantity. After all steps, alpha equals 0.08 mag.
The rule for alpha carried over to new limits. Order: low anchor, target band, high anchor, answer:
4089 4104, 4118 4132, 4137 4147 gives 0.01 mag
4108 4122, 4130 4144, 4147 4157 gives 0.05 mag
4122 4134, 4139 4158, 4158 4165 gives 0.05 mag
